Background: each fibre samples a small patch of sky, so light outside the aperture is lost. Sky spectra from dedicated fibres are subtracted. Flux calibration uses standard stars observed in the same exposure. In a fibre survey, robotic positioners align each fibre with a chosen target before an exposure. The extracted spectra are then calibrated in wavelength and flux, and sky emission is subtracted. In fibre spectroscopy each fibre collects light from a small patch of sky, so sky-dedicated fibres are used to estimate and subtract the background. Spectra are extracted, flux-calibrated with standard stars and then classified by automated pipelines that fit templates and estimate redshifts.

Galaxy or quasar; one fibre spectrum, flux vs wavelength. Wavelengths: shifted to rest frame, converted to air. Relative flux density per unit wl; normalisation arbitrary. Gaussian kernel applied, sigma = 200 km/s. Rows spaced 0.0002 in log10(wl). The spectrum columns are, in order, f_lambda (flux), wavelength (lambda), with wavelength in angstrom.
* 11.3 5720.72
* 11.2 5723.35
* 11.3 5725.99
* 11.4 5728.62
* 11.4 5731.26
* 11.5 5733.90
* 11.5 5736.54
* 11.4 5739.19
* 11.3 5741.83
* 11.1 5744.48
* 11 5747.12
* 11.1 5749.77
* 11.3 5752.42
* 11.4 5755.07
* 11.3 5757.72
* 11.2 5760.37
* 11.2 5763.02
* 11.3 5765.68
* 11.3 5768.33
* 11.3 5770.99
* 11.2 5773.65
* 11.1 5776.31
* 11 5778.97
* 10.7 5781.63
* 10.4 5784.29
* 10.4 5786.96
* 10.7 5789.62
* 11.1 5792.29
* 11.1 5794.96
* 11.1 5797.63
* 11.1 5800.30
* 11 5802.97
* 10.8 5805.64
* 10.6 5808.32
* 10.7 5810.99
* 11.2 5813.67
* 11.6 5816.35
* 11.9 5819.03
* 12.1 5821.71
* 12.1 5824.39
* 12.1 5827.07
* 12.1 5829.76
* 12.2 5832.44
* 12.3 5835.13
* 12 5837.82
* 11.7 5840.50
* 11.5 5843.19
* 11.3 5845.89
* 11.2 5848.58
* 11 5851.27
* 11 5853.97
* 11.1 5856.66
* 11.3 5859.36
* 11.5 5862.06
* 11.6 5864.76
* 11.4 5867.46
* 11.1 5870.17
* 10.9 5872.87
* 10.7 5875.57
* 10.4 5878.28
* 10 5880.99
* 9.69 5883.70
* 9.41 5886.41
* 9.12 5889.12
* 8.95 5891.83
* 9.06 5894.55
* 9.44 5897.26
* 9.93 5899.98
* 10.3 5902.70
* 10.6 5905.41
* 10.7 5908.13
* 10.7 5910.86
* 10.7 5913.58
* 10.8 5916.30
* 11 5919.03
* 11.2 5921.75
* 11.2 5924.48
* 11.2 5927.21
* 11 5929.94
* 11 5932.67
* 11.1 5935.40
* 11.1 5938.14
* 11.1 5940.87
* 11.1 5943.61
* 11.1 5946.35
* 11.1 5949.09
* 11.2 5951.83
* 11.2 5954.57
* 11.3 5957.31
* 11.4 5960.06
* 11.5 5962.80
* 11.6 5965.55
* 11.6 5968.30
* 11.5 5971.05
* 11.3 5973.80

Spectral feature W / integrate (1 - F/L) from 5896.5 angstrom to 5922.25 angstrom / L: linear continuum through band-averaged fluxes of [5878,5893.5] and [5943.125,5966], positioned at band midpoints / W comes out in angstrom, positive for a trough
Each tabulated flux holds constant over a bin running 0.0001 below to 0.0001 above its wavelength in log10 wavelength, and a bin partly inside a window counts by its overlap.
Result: -1.0 angstrom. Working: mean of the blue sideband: 9.52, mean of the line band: 10.5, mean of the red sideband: 11.3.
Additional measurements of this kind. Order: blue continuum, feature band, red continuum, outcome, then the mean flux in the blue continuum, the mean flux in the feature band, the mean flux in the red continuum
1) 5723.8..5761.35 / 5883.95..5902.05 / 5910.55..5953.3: 2.8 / 11.3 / 9.38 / 11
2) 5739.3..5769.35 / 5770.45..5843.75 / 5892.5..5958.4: -1.5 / 11.2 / 11.3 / 10.8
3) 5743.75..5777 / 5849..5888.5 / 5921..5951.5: 1.4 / 11.2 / 10.8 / 11.1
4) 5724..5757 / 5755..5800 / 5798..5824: 1.0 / 11.3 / 11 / 11.3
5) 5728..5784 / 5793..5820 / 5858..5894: -0.5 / 11.2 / 11.1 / 10.4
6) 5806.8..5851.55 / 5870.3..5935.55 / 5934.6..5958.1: 5.4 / 11.6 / 10.4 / 11.1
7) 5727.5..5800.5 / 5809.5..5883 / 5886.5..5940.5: -4.2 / 11.1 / 11.4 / 10.5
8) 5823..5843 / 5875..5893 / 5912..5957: 2.9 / 12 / 9.72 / 11.1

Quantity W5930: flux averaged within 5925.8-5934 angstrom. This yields 11.1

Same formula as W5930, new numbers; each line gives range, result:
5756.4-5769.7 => 11.3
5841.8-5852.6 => 11.3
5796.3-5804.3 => 11.1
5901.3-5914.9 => 10.6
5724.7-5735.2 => 11.4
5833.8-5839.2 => 12.2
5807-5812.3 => 10.7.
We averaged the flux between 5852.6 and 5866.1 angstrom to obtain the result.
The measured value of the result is 11.3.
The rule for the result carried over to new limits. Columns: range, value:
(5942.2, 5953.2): 11.1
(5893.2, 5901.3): 9.48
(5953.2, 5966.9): 11.4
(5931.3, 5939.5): 11.1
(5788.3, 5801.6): 11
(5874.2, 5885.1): 10.2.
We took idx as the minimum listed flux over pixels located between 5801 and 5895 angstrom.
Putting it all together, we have 8.95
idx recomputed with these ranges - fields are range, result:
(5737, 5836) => 10.4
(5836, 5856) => 11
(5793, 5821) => 10.6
